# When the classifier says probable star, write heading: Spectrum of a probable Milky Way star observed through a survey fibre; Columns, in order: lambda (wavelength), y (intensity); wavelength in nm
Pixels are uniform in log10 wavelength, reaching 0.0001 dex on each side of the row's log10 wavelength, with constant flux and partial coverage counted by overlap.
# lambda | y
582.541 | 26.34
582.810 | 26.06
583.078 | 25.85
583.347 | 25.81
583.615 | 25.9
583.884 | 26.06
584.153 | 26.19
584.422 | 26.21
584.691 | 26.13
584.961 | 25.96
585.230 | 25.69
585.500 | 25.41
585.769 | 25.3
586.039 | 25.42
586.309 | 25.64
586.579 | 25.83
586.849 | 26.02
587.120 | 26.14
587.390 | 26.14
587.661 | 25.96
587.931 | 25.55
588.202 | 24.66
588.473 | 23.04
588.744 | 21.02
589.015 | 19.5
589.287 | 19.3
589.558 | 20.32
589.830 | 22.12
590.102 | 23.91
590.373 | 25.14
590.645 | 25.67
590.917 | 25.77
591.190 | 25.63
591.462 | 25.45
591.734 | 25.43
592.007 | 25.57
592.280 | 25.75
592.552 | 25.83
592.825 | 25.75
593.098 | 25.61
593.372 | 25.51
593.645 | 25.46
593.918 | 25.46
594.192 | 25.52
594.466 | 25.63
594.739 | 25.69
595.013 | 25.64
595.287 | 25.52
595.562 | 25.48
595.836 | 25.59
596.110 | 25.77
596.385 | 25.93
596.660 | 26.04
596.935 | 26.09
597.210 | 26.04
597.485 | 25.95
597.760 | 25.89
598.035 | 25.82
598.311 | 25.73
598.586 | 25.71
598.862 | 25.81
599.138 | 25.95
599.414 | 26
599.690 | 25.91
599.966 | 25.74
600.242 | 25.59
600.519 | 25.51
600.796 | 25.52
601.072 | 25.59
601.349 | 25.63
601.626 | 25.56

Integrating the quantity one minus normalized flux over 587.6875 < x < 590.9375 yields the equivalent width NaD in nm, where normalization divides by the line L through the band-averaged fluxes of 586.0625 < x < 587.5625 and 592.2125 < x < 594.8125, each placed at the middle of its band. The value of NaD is 0.35 nm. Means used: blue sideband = 25.9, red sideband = 25.6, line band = 23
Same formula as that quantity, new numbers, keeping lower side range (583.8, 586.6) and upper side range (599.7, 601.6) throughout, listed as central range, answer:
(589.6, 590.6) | 0.08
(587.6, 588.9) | 0.10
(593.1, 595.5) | 0.01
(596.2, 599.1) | -0.03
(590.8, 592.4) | 0.01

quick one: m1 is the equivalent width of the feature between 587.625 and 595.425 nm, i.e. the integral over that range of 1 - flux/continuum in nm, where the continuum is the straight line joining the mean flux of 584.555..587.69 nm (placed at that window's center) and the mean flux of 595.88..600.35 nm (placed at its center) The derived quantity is 0.40 nm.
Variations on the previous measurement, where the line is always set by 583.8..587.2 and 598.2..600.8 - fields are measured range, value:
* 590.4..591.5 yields 0.01 nm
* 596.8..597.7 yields -0.01 nm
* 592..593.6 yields 0.01 nm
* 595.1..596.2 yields 0.01 nm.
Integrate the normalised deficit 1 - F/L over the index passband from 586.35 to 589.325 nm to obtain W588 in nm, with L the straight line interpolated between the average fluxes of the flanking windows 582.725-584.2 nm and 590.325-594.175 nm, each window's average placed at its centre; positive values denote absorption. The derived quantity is 0.19 nm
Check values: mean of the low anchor 26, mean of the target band 24.1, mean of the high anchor 25.6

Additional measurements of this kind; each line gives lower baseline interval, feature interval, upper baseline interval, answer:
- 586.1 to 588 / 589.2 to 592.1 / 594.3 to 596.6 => 0.192 nm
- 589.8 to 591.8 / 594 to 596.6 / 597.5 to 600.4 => -0.019 nm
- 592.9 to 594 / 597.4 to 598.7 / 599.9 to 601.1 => -0.013 nm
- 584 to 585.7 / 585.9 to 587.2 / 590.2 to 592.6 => 0.001 nm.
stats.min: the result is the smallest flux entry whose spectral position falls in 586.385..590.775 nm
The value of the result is 19.3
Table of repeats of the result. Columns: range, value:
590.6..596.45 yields 25.43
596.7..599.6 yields 25.71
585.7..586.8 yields 25.3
